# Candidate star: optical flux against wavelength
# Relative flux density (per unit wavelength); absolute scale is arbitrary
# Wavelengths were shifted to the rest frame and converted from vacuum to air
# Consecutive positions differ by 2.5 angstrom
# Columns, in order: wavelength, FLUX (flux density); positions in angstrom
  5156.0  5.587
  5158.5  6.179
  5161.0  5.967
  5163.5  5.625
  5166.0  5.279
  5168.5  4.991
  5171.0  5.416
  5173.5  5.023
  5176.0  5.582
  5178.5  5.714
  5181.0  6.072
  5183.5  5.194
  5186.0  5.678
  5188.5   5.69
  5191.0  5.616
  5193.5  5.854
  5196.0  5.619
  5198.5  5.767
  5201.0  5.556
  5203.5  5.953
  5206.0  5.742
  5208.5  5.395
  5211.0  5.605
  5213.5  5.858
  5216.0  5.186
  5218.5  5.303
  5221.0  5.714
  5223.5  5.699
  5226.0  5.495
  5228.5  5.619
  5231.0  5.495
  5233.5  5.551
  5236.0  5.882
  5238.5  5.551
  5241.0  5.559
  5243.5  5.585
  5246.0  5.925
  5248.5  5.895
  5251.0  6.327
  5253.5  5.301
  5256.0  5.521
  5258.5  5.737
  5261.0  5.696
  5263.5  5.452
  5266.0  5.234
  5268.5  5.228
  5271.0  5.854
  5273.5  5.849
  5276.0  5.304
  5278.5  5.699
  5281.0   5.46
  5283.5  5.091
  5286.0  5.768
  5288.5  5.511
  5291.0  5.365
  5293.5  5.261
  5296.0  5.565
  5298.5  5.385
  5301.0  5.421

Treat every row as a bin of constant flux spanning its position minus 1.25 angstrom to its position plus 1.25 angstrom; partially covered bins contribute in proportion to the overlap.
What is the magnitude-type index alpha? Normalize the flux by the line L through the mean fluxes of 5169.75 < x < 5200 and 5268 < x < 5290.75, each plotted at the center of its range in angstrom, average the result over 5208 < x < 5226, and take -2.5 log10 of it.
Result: 0.01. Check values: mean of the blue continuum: 5.6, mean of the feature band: 5.54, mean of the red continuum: 5.53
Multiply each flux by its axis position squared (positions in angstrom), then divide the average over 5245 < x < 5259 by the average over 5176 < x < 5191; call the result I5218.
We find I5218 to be 1.05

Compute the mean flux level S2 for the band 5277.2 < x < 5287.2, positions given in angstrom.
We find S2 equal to 5.5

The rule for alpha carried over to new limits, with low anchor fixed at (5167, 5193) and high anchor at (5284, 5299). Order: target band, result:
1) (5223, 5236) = -0.021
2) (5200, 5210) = -0.032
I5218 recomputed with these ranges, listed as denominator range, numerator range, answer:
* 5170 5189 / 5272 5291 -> 1.04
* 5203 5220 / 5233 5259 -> 1.04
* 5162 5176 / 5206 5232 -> 1.07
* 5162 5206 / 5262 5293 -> 1.02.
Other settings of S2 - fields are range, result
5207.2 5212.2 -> 5.5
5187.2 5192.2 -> 5.65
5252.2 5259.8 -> 5.53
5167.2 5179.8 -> 5.35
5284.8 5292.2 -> 5.55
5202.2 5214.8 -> 5.71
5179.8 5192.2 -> 5.65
